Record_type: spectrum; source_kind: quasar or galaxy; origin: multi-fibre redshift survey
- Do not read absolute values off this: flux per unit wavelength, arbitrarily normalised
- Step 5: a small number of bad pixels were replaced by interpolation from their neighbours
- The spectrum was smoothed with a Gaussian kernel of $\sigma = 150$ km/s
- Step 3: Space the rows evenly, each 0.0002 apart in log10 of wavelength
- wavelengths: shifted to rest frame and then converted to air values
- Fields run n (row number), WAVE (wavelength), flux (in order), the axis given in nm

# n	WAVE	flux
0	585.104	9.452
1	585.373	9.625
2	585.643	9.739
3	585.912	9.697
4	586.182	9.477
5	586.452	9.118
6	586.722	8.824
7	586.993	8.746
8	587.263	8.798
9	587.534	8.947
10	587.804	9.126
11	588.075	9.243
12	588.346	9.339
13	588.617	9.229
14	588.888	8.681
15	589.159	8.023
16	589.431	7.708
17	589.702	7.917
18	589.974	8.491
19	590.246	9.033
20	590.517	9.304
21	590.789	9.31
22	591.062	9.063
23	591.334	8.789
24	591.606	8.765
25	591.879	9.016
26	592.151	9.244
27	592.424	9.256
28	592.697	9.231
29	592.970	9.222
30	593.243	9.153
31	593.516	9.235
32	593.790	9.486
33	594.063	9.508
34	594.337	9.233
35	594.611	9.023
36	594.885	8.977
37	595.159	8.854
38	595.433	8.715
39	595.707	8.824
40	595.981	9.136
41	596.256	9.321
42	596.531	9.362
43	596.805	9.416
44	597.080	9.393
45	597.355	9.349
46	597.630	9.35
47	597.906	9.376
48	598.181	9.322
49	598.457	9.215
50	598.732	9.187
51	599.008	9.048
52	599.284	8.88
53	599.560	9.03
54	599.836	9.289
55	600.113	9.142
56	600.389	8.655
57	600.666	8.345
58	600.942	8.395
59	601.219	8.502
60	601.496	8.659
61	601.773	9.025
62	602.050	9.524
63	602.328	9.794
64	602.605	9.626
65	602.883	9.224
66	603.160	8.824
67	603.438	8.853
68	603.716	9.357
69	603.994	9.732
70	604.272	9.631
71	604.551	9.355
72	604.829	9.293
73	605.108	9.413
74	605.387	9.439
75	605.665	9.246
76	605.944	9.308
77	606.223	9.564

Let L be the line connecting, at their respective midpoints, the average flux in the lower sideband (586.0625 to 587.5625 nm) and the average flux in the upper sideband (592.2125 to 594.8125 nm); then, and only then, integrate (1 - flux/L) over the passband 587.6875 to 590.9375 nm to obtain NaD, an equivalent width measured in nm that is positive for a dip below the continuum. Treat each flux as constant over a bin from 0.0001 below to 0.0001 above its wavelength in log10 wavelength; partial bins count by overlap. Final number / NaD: 0.106 nm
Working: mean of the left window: 8.98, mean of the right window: 9.25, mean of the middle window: 8.78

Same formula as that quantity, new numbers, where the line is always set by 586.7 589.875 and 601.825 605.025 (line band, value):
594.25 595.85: 0.01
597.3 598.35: -0.03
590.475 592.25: -0.04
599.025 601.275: 0.10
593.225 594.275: -0.05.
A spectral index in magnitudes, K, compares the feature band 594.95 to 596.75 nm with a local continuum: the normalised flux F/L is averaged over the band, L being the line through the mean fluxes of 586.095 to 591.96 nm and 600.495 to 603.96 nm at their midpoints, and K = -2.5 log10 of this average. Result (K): -0.013 mag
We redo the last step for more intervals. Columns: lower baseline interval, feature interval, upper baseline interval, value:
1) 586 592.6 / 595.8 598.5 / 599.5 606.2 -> -0.031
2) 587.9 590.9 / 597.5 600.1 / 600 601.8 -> -0.063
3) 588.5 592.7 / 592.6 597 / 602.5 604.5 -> -0.024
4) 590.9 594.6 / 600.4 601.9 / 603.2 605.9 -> 0.086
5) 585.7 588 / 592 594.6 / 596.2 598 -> 0.000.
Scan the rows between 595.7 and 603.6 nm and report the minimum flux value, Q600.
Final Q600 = 8.345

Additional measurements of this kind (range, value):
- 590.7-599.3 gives 8.715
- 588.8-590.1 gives 7.708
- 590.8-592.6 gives 8.765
